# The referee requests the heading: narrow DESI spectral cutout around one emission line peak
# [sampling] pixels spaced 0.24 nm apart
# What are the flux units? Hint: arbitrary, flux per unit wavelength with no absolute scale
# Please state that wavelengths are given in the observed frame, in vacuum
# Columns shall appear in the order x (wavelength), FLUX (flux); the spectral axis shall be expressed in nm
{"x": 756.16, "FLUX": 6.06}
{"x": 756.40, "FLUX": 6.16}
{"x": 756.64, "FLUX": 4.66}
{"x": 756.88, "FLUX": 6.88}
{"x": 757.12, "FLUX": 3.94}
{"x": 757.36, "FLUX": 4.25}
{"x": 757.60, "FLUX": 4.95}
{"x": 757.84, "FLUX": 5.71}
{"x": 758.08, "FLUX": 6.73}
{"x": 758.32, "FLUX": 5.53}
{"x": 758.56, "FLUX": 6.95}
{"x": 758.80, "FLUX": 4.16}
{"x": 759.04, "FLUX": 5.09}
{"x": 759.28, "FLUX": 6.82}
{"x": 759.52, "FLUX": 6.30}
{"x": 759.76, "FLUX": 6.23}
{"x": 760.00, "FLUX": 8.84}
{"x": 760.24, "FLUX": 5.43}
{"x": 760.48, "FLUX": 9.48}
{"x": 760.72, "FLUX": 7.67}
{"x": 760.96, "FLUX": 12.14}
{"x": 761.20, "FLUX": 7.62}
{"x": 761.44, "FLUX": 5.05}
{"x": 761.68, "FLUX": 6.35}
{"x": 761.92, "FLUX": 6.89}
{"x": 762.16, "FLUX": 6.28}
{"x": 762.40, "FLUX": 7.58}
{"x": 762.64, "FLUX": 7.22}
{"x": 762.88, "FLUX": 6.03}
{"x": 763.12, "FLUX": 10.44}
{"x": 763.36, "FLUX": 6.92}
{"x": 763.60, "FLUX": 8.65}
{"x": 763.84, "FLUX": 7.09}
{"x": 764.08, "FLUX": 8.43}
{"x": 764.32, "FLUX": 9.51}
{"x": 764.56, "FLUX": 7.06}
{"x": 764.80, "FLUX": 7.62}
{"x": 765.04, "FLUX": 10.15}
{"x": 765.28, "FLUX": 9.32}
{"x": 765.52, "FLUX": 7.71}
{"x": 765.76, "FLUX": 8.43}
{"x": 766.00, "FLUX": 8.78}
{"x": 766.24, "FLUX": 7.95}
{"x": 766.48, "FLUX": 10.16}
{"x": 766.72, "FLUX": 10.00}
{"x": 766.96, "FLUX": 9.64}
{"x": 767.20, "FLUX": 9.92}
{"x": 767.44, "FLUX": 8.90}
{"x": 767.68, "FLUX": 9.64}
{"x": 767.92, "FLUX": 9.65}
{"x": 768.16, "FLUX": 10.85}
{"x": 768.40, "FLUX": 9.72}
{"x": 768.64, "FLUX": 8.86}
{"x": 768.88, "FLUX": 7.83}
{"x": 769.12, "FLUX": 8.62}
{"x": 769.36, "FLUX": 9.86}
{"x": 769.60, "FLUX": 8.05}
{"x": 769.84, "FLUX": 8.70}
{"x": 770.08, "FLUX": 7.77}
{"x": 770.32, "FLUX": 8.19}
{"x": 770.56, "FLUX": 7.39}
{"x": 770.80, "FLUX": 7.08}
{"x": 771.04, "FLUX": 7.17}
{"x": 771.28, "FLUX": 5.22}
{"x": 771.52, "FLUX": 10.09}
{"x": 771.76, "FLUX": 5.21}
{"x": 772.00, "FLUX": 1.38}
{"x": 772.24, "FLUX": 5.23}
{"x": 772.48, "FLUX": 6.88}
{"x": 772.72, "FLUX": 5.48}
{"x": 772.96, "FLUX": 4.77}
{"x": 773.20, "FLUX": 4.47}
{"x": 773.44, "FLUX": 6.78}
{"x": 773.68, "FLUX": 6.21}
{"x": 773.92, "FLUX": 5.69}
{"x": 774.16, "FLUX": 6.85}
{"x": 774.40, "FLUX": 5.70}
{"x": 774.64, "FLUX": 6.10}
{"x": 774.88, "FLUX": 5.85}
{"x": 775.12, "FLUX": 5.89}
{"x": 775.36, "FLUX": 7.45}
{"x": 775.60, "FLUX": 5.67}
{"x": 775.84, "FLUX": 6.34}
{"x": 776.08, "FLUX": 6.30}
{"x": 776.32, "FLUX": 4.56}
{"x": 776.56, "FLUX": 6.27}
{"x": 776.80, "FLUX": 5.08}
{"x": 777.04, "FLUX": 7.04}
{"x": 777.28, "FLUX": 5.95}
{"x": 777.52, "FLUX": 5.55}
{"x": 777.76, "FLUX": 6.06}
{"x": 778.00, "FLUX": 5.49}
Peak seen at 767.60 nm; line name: Mg II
